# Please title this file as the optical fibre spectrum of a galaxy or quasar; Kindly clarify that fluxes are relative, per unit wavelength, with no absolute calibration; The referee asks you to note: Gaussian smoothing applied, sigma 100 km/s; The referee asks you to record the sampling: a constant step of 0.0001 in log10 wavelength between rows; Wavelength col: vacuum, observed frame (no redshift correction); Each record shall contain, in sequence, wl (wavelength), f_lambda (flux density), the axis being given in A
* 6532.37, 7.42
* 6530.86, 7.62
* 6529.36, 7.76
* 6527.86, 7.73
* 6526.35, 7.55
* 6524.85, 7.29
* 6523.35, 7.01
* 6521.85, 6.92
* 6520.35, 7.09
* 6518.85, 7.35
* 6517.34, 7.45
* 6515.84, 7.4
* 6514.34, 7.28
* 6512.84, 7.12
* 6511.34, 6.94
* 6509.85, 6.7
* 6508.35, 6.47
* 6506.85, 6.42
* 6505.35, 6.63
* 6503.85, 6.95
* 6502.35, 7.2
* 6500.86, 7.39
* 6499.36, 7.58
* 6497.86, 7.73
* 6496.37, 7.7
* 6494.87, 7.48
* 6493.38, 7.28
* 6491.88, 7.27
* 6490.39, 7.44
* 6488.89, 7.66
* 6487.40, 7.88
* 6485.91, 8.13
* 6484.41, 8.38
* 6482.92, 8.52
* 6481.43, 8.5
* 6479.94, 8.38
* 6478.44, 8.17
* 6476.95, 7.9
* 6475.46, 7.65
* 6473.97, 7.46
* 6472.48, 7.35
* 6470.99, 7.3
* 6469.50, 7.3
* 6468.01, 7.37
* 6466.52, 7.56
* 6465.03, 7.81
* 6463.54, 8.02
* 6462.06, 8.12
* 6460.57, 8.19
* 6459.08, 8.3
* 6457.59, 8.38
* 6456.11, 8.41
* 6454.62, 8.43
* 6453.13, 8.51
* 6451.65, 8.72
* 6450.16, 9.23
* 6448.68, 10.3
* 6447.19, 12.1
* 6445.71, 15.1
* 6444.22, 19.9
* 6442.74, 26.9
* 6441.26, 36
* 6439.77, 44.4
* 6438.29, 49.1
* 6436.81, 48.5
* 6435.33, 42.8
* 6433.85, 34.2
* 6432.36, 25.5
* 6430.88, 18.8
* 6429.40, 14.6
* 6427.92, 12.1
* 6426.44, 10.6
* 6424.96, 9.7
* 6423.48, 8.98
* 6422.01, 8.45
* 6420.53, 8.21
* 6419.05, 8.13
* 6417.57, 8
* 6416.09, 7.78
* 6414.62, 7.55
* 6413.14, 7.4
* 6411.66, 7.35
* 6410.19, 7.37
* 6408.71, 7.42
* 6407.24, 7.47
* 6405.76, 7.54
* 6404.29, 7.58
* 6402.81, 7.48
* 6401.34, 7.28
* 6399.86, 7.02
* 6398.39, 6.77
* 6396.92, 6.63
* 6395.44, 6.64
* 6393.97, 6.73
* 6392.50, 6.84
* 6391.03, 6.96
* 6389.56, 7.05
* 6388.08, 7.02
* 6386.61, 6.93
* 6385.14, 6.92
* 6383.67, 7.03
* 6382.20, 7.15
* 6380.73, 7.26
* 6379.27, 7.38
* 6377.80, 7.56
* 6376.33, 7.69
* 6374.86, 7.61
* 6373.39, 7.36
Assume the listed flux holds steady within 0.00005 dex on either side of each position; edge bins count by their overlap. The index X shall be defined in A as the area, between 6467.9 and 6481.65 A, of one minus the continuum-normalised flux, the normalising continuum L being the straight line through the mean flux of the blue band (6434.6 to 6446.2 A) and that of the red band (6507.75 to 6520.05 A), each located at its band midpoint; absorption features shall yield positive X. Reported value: 9.0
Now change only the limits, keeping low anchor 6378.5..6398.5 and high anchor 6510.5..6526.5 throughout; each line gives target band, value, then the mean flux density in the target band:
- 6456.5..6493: -3.86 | 7.88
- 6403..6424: -2.32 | 7.78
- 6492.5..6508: -0.10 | 7.21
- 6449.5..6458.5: -1.93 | 8.6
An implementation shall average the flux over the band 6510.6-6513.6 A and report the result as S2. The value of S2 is 7.03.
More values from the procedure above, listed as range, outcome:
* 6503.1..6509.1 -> 6.61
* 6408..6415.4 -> 7.42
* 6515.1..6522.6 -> 7.24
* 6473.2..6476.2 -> 7.56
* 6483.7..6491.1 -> 7.89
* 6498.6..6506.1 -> 7.15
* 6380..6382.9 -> 7.22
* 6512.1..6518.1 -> 7.3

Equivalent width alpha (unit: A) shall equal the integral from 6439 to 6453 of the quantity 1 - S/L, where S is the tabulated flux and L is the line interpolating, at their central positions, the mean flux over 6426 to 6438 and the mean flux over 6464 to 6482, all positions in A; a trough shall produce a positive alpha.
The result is 1.0 A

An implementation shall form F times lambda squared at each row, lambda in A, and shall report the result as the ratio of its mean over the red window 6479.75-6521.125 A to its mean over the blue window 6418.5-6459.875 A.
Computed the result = 0.40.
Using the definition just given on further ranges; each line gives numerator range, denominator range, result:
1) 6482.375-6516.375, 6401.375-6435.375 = 0.65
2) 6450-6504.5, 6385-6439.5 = 0.62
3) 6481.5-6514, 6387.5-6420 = 1.05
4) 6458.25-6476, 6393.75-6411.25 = 1.10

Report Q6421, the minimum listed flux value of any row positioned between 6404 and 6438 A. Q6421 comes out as 7.35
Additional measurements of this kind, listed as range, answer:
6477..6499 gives 7.27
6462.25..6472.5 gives 7.3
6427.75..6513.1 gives 6.42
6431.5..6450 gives 10.3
